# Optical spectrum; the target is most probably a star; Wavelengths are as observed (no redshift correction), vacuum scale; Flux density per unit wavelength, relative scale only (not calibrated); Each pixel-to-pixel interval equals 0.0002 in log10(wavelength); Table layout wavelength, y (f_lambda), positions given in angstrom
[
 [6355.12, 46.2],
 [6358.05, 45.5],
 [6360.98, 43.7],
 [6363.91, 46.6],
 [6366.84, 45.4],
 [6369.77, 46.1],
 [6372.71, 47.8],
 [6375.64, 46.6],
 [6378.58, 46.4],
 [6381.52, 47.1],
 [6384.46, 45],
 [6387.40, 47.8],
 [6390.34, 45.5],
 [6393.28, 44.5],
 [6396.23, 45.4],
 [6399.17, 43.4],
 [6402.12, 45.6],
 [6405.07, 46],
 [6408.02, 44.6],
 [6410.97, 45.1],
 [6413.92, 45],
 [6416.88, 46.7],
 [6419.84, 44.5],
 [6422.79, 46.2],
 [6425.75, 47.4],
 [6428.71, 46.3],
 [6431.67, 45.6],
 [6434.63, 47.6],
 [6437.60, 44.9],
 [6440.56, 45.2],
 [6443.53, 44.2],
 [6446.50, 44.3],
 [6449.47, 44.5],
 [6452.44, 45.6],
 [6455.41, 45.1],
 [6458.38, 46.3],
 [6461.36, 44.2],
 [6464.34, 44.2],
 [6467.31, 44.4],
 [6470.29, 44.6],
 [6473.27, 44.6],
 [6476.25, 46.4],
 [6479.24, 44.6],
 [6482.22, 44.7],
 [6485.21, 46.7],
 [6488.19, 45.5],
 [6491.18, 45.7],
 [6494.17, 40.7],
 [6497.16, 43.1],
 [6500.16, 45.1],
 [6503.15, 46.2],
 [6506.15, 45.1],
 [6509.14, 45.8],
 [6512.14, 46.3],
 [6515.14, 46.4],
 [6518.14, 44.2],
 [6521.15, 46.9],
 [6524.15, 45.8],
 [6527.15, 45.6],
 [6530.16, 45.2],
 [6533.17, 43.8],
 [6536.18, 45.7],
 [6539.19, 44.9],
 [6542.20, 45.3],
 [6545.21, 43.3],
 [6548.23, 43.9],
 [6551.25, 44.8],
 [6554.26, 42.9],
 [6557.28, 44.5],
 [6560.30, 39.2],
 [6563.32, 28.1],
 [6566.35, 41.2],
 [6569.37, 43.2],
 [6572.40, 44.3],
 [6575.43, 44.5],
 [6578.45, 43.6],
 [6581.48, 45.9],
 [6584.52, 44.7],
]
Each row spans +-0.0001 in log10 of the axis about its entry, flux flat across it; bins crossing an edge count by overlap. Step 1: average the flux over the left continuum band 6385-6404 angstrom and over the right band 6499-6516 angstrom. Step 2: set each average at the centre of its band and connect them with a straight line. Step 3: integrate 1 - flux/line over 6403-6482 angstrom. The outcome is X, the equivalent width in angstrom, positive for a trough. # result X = 0.4 angstrom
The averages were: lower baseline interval 45.4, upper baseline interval 45.8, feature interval 45.3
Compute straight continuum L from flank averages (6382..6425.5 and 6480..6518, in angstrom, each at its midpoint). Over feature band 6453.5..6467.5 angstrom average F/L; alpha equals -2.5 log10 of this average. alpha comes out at 0.008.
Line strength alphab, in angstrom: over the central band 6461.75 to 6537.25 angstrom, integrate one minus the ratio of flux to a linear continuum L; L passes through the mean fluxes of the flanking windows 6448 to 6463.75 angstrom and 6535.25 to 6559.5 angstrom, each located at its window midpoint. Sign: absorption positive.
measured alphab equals -0.7 angstrom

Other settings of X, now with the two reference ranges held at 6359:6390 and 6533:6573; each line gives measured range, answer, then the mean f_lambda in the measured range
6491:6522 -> -1.1 angstrom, 45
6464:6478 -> -0.2 angstrom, 44.9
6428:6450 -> -0.2 angstrom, 45.3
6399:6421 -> 0.1 angstrom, 45.2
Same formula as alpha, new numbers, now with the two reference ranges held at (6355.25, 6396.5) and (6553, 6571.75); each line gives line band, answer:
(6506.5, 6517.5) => -0.11 mag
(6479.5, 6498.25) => -0.05 mag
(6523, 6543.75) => -0.11 mag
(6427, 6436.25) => -0.06 mag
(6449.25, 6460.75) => -0.05 mag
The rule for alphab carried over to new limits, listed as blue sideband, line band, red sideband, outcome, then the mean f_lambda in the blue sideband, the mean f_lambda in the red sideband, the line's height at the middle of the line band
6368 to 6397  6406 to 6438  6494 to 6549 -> 0.0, 46.2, 45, 45.9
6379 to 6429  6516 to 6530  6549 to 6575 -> -1.1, 45.7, 41.2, 42.3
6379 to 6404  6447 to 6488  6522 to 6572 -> -0.7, 45.6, 43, 44.3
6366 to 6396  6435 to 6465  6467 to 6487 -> 0.3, 46.2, 45.2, 45.5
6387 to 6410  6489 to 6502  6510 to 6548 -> 0.4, 45.2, 45.2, 45.2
